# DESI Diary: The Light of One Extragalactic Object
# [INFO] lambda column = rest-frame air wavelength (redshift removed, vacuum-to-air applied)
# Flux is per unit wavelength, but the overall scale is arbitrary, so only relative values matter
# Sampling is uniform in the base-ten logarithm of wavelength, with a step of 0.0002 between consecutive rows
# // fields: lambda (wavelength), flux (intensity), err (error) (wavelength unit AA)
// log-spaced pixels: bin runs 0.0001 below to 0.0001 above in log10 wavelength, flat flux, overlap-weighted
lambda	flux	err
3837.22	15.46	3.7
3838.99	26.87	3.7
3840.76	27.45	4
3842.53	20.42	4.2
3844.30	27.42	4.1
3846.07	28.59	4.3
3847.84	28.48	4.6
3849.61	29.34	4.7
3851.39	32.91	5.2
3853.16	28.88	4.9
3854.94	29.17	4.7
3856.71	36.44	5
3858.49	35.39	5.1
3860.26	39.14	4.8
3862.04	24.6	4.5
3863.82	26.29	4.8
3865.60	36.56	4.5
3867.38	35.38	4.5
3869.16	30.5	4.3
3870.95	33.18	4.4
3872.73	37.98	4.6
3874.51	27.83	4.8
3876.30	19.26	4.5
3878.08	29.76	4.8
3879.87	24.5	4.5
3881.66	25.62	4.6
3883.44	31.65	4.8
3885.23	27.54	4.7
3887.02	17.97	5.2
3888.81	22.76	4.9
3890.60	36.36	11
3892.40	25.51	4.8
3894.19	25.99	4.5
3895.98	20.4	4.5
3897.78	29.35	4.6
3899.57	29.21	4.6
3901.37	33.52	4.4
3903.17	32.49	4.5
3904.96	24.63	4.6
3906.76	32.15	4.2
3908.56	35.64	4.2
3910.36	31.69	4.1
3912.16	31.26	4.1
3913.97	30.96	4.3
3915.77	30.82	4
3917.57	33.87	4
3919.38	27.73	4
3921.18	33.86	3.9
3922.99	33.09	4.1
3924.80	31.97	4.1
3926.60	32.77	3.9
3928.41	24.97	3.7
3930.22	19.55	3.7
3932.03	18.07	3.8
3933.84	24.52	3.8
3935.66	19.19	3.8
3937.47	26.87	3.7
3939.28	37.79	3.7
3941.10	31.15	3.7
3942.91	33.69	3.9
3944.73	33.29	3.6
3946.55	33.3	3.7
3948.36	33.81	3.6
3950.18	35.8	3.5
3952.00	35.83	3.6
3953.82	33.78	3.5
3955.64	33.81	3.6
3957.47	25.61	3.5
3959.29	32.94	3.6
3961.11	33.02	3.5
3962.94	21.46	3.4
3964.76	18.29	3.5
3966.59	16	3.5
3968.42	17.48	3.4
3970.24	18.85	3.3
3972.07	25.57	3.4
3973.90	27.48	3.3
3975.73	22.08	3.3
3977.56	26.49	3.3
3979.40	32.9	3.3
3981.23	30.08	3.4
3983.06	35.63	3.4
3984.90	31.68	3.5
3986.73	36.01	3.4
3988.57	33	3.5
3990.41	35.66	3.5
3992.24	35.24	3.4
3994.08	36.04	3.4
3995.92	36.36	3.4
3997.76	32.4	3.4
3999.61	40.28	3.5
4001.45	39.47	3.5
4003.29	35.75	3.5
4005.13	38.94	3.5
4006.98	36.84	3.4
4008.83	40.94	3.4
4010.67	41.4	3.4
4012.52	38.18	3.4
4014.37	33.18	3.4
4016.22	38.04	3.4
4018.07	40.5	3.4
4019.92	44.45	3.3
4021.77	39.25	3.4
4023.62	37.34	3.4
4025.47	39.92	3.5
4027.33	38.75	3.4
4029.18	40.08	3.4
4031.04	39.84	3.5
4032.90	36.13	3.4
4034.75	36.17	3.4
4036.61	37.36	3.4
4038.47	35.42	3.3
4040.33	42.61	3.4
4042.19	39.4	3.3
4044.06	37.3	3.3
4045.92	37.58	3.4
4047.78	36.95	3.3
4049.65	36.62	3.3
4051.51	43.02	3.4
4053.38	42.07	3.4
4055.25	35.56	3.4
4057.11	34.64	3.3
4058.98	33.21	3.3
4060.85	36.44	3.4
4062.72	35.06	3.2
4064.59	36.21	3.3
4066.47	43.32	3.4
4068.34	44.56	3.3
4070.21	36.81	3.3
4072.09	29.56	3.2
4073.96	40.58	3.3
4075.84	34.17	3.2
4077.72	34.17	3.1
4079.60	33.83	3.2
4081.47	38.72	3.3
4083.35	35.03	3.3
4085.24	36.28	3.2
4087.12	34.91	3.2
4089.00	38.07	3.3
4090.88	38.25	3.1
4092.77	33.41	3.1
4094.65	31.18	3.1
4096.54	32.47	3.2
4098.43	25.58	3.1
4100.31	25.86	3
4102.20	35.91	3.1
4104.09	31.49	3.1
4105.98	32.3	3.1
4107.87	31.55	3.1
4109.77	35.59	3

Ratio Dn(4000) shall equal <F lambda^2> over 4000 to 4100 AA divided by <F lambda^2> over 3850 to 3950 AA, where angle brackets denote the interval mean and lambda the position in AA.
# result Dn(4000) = 1.35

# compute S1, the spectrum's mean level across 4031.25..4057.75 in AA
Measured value 38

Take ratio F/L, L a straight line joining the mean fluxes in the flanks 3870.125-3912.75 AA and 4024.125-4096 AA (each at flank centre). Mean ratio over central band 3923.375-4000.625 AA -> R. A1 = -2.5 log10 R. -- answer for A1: 0.09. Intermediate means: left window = 28.6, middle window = 29.6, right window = 37.2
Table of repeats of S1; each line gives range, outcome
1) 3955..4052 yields 34.3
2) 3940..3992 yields 29.6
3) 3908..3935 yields 29.2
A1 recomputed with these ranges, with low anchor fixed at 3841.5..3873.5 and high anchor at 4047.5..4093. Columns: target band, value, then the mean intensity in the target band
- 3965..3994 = 0.22 mag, 28.3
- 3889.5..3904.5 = 0.12 mag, 28.9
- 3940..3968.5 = 0.14 mag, 29.7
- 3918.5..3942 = 0.19 mag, 27.8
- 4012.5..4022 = -0.10 mag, 39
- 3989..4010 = -0.06 mag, 37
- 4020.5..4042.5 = -0.08 mag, 38.6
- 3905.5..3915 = 0.02 mag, 32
